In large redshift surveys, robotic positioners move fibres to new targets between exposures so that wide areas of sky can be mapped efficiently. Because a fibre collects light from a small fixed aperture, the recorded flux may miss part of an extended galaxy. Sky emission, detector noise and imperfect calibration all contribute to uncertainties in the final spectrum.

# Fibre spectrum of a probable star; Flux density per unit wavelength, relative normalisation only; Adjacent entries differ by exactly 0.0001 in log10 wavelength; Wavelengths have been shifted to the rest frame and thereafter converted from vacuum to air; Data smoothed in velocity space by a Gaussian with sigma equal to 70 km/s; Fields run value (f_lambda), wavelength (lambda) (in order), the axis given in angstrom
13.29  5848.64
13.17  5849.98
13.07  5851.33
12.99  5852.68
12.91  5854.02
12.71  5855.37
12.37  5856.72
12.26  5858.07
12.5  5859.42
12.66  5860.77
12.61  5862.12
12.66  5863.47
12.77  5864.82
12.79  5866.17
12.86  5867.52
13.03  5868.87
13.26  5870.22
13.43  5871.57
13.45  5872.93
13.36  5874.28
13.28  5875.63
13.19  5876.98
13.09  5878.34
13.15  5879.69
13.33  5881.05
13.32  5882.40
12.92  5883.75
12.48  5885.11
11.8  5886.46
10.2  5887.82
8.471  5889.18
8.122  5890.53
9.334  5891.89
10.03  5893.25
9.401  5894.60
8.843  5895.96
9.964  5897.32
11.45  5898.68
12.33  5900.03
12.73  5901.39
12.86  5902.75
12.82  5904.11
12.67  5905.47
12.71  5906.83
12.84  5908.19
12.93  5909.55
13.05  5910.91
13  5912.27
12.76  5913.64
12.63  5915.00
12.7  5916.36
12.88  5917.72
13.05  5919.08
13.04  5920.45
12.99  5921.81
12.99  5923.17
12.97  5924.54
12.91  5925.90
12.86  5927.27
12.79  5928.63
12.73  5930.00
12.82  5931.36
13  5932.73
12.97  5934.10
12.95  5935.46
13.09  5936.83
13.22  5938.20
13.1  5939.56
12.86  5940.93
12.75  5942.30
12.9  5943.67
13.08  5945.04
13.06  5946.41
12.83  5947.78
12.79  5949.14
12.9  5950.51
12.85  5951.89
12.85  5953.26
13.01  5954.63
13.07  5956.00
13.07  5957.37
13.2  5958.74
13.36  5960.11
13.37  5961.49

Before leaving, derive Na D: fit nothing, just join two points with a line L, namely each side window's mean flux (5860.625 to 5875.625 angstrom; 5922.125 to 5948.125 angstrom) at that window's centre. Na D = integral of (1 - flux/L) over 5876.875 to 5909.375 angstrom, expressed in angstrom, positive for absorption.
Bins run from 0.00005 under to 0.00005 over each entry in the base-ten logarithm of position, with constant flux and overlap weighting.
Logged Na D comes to 3.53 angstrom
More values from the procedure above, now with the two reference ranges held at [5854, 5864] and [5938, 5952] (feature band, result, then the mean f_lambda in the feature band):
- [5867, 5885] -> -0.79 angstrom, 13.2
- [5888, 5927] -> 2.77 angstrom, 11.9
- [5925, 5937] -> -0.02 angstrom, 12.9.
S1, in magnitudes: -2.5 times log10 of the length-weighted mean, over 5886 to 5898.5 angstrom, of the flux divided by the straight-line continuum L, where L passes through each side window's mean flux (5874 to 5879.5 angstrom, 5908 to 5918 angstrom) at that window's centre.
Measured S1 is 0.33 mag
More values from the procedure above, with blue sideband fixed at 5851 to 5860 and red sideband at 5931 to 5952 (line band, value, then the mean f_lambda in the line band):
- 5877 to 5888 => 0.01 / 12.7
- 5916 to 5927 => -0.01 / 12.9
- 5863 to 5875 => -0.03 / 13.1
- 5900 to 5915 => 0.00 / 12.8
